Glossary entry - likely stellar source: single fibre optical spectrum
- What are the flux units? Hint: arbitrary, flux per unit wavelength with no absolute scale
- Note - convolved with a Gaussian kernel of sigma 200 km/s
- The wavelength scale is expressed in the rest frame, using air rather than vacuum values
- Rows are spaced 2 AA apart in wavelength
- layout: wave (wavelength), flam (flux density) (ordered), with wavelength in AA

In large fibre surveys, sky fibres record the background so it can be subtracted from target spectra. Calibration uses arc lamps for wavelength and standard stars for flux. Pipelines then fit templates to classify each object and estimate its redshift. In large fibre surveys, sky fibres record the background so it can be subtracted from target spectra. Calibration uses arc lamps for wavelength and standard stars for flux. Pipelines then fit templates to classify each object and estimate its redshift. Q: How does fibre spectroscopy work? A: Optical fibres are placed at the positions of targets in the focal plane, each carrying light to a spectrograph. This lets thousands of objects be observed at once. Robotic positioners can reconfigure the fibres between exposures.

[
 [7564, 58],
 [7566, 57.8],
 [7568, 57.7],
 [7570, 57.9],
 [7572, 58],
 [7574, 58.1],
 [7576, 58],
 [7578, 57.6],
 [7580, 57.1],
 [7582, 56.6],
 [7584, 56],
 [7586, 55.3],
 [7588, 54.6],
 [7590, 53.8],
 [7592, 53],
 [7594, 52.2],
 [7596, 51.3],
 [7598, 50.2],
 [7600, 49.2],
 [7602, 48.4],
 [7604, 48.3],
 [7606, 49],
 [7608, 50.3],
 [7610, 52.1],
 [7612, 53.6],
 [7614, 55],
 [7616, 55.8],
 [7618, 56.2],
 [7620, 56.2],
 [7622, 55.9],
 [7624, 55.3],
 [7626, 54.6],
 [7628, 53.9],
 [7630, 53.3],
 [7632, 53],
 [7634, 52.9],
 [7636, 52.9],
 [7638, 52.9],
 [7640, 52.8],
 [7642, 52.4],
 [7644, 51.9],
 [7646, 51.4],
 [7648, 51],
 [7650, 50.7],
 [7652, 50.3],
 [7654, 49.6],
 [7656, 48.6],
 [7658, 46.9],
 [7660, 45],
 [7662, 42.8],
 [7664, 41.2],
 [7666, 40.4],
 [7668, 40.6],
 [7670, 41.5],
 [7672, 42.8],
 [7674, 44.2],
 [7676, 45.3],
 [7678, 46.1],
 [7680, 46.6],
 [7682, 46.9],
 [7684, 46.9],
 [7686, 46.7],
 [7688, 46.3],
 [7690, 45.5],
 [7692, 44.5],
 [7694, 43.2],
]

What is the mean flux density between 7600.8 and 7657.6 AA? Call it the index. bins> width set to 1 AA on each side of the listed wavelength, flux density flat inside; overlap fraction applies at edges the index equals 52.4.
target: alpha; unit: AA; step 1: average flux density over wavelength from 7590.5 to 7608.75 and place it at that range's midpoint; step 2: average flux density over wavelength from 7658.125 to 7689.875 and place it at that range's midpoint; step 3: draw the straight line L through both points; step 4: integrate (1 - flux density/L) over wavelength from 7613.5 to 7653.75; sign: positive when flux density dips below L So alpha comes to -4.86 AA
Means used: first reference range 50.3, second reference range 44.3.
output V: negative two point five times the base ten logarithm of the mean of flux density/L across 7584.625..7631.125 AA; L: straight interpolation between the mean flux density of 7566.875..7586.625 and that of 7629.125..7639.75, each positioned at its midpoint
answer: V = 0.04 mag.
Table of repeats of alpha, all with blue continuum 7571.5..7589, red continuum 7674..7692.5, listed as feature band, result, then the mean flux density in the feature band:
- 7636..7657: -0.6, 51.2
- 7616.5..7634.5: -0.9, 54.7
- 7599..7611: 1.0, 49.5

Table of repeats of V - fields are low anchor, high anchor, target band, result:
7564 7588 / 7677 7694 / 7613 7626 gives -0.058 mag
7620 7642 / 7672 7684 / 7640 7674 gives 0.058 mag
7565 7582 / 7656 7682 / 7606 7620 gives -0.035 mag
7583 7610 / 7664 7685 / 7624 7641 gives -0.113 mag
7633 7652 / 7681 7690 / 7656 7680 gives 0.119 mag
